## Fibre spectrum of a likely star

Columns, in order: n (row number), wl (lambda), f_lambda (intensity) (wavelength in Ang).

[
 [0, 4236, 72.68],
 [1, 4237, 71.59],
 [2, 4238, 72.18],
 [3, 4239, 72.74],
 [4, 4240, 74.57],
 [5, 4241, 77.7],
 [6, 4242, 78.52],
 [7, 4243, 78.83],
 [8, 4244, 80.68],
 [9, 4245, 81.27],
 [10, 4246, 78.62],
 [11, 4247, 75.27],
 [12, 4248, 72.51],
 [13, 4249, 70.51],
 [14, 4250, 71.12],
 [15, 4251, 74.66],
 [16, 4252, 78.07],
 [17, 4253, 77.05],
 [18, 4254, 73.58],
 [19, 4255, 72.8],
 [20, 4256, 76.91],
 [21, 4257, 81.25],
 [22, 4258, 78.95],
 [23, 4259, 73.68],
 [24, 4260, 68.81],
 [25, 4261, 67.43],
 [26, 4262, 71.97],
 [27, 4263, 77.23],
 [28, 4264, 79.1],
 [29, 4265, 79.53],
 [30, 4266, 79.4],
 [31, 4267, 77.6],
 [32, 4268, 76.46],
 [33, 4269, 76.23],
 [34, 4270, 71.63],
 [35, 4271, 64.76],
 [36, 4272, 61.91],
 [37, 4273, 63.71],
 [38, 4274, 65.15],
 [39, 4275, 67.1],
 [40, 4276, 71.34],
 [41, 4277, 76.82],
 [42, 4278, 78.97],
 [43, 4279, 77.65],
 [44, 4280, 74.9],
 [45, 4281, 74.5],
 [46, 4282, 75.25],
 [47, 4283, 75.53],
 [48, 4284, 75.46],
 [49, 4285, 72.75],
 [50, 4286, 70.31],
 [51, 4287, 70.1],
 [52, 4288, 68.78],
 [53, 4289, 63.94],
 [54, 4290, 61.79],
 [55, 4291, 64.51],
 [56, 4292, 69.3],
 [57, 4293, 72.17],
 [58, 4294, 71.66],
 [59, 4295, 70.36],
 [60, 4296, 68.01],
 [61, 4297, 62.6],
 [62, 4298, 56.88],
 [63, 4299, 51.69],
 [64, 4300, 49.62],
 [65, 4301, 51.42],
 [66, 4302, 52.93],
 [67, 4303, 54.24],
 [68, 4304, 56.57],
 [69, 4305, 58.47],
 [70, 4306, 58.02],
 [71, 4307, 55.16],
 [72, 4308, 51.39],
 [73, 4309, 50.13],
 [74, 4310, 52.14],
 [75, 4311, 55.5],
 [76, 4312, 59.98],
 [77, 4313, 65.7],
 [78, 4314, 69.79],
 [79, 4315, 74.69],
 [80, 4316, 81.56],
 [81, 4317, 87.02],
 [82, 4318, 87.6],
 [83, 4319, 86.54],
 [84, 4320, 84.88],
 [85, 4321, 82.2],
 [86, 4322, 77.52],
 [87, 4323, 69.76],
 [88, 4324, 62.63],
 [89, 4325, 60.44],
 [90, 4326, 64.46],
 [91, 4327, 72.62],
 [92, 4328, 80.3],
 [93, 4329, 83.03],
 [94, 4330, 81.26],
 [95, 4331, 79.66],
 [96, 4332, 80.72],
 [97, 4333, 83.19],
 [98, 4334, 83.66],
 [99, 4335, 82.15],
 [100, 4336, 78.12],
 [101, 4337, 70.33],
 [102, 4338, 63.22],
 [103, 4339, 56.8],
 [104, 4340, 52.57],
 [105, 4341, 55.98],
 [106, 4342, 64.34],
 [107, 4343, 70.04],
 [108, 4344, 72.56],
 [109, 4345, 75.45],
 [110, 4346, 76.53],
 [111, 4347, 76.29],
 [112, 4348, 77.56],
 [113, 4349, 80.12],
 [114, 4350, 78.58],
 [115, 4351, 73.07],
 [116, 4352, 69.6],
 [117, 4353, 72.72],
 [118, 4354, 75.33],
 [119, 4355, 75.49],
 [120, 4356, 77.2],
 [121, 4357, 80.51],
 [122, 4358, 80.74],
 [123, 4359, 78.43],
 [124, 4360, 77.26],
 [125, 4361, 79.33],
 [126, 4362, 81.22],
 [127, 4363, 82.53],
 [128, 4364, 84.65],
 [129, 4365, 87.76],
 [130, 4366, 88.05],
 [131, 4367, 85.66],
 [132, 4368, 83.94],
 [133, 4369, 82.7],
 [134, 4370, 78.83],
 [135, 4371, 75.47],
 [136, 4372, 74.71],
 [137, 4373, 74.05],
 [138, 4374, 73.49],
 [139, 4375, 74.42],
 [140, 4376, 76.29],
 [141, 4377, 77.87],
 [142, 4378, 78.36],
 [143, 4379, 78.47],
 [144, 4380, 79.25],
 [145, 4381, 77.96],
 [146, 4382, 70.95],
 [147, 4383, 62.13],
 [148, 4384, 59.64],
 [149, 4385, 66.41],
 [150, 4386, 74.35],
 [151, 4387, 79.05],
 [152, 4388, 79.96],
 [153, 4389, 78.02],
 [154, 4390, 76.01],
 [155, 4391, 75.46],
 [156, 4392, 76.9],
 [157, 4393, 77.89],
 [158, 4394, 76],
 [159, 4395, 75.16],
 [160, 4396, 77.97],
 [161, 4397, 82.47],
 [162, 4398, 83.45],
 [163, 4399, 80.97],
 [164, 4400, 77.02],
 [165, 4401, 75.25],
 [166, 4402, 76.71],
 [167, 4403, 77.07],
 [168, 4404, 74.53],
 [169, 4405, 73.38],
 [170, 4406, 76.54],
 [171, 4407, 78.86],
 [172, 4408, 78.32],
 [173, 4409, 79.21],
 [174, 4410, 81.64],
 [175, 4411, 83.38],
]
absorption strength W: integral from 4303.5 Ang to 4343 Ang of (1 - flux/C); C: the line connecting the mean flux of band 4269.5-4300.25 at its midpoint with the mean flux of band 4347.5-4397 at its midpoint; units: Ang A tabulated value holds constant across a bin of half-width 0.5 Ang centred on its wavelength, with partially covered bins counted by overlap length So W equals 1.42 Ang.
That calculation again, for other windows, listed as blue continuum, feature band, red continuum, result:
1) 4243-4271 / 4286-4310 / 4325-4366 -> 4.8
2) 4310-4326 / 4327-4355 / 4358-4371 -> 1.3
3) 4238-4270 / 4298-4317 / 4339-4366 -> 4.1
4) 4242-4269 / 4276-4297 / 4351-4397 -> 1.3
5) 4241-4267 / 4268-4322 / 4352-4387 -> 6.2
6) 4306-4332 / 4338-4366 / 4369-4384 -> -0.5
